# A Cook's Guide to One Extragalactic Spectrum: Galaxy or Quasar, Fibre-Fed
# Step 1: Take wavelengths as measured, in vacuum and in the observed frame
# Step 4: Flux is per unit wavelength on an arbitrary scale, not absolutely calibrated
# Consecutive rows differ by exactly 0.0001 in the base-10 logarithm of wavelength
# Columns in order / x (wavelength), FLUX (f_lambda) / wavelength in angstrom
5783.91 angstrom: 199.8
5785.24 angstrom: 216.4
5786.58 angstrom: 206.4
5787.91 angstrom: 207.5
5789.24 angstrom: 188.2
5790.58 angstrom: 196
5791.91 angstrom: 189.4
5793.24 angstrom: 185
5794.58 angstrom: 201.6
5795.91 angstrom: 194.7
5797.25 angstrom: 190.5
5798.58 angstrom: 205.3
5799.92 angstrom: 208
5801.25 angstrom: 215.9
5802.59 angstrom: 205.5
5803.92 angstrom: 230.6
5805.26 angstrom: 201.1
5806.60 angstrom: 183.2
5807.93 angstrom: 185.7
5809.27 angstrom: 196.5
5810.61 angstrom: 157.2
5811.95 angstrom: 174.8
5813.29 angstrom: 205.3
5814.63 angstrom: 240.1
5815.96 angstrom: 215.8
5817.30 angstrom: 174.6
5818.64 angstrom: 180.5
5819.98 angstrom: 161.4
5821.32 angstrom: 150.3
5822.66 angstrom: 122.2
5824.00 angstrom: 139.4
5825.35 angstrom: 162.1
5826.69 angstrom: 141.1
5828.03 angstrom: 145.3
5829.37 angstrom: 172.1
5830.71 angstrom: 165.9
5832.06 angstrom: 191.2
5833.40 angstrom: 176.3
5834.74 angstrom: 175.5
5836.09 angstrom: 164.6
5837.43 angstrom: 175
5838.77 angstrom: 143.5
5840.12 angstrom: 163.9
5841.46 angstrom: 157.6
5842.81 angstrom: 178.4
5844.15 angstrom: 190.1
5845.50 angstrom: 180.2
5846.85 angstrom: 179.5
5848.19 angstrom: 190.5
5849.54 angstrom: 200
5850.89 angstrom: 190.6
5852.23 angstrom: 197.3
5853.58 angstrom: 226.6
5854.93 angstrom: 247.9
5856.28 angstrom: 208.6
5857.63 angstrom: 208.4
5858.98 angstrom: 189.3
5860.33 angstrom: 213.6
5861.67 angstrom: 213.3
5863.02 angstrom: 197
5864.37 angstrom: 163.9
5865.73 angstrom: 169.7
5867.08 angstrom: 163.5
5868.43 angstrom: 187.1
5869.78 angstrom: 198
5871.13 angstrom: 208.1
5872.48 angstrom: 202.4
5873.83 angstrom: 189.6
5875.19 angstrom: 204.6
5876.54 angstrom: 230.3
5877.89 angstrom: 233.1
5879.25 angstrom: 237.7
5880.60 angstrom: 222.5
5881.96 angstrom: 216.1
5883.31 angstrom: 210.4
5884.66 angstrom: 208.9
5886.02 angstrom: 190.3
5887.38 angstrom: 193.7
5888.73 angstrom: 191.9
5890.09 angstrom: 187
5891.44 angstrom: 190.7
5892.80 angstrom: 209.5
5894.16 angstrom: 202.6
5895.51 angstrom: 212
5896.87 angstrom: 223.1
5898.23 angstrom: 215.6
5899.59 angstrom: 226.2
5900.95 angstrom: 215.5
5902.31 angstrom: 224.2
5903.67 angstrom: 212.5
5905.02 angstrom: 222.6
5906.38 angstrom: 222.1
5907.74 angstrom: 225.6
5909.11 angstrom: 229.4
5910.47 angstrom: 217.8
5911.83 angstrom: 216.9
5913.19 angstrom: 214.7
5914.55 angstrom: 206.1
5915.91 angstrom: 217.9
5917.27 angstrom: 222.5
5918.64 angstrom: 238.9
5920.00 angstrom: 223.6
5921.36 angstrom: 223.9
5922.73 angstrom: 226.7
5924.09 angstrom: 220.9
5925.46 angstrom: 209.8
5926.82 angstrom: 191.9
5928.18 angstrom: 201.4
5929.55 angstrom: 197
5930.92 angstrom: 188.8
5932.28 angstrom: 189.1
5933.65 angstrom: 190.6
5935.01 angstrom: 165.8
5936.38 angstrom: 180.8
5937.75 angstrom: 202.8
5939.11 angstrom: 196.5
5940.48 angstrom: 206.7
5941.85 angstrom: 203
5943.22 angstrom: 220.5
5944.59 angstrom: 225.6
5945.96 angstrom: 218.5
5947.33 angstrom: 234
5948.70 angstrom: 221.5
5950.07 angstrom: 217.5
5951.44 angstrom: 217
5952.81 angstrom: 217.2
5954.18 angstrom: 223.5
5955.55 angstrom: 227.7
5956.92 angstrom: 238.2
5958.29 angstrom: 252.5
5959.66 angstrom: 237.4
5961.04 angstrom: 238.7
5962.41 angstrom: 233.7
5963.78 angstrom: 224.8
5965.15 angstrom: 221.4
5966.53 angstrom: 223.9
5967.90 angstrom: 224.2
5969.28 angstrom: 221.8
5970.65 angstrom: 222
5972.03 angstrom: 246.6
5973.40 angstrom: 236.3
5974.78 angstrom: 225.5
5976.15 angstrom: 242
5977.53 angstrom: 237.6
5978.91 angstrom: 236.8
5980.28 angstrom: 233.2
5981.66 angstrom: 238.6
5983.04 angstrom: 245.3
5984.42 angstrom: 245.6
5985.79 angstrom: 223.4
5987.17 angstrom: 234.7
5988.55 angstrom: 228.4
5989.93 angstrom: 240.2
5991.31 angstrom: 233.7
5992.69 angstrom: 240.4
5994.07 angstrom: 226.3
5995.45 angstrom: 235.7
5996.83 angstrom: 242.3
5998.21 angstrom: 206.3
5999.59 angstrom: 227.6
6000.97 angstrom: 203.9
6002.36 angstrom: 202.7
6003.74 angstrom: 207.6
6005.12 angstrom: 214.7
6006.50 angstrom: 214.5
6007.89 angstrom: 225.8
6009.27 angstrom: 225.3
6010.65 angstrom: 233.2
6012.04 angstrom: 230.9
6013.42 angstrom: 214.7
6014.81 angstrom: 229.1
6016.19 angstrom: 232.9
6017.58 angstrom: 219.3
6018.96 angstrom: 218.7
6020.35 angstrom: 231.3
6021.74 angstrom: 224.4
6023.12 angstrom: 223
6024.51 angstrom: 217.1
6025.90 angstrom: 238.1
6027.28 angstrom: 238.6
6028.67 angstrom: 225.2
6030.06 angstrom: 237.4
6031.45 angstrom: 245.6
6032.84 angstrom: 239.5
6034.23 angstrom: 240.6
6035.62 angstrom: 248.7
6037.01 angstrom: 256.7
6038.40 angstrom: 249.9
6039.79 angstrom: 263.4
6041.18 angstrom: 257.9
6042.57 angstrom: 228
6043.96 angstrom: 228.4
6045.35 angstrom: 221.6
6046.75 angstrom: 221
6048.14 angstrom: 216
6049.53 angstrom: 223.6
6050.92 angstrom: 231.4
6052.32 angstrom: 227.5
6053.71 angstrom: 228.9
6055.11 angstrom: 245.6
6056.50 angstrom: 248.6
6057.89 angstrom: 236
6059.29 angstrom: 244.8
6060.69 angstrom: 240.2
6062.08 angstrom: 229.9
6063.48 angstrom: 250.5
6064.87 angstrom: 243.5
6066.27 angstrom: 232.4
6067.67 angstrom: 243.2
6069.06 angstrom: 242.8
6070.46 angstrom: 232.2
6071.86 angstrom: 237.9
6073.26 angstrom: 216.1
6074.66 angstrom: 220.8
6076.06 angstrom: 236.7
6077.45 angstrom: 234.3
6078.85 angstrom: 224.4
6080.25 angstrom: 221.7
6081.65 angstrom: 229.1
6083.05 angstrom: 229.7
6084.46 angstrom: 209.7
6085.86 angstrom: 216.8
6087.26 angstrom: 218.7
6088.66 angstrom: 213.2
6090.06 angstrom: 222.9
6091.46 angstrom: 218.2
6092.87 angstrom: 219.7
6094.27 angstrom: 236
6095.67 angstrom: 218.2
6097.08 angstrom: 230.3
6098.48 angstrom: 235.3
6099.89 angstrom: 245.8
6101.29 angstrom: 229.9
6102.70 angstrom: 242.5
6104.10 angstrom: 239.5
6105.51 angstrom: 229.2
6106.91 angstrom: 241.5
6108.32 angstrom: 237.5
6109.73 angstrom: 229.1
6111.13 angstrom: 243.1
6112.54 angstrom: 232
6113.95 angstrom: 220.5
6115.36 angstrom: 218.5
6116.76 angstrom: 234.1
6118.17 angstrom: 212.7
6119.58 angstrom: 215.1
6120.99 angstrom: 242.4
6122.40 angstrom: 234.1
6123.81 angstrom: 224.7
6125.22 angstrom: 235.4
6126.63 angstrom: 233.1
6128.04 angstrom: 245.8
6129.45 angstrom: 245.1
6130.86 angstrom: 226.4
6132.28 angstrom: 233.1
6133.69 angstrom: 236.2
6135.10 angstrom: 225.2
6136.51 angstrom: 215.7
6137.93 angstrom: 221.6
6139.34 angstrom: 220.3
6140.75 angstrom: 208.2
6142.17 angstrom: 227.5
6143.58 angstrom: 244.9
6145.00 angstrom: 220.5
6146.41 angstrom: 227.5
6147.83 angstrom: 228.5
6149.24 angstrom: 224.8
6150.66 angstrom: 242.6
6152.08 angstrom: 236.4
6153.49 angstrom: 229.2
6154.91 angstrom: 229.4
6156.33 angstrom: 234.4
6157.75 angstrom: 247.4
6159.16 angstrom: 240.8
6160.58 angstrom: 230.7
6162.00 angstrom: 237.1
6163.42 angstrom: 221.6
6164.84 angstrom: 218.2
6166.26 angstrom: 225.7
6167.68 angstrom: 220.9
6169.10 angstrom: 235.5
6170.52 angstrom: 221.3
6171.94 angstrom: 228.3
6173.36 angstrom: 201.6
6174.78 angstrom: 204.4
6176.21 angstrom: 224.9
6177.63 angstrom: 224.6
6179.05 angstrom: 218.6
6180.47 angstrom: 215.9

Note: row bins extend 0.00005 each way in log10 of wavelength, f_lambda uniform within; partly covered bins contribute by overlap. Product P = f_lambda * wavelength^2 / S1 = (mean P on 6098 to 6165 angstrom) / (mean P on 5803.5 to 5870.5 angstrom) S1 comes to 1.4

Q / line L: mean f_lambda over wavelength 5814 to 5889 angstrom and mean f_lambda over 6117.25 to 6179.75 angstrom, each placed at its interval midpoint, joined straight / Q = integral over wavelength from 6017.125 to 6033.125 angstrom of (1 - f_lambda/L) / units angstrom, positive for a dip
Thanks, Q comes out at -1.4 angstrom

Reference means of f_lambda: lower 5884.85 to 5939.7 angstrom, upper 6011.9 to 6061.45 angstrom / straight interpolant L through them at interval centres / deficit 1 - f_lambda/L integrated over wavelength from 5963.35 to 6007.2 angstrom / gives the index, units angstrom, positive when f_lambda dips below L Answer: -0.98 angstrom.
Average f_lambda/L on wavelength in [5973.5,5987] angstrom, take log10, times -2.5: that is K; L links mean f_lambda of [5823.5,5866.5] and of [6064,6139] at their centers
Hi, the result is -0.14 mag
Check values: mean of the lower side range 182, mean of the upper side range 230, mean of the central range 236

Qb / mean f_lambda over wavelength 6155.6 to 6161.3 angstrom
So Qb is 238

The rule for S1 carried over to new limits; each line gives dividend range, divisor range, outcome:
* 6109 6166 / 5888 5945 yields 1.18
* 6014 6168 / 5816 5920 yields 1.27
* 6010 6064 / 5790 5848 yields 1.39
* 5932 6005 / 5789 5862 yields 1.26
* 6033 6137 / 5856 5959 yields 1.17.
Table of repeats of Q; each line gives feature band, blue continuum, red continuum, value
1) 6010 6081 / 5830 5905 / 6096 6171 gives -4.5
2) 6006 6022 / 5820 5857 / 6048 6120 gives -0.8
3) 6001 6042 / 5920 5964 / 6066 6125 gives -1.7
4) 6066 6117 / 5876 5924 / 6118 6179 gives -0.9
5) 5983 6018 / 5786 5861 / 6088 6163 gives -2.3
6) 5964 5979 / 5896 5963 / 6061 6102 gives -0.7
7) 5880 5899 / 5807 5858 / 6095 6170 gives -1.6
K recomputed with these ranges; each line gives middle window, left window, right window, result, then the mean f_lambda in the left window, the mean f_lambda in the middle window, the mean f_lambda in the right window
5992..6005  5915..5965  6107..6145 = -0.01 mag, 215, 221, 229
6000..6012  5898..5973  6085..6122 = 0.03 mag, 217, 217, 229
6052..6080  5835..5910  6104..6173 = -0.07 mag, 201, 236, 230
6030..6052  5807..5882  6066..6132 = -0.09 mag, 187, 238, 230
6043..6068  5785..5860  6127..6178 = -0.09 mag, 187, 234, 228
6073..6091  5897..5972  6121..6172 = 0.02 mag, 217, 223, 230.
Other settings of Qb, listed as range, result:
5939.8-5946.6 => 215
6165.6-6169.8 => 227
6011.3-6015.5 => 225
